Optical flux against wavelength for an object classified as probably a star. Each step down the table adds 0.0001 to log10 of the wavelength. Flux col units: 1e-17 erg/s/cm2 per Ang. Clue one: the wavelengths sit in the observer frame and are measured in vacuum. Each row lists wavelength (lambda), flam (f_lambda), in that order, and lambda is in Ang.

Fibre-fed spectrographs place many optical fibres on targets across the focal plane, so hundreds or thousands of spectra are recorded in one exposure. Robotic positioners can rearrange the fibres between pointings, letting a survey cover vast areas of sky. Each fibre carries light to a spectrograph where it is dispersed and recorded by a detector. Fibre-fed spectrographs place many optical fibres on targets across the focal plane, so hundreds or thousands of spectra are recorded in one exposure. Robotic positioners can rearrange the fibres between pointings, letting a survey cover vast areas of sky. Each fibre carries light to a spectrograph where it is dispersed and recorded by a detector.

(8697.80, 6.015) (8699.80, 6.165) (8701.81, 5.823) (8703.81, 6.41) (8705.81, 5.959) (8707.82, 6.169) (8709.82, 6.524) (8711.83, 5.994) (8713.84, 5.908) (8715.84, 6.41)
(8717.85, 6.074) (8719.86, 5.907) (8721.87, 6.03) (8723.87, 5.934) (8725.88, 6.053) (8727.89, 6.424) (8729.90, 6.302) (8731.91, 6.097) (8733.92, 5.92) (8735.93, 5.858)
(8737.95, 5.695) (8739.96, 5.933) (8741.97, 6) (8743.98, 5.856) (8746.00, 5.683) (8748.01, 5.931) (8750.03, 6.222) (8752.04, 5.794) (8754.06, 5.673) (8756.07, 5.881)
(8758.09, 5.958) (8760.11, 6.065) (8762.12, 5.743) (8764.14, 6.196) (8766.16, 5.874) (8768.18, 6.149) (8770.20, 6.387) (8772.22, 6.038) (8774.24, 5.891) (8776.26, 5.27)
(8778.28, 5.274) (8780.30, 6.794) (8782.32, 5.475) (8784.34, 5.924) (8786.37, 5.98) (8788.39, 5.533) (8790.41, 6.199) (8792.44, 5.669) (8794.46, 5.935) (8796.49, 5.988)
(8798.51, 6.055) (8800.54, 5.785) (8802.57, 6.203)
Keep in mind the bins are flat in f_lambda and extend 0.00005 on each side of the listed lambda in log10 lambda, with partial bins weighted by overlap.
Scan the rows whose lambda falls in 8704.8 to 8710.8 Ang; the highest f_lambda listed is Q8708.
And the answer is 6.524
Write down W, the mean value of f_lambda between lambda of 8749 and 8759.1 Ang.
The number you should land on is 5.9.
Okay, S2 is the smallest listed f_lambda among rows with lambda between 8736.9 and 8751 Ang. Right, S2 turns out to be 5.683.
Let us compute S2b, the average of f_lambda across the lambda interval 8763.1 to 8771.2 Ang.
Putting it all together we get 6.15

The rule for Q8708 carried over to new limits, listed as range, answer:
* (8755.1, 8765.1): 6.196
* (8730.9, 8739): 6.097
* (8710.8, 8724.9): 6.41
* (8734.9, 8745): 6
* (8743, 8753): 6.222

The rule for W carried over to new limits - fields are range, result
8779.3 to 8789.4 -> 5.94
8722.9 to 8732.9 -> 6.16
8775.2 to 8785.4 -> 5.75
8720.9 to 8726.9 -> 6.01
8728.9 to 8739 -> 5.97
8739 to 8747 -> 5.87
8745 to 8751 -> 5.94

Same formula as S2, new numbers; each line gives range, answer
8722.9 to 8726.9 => 5.934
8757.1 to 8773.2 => 5.743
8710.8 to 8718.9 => 5.908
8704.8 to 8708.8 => 5.959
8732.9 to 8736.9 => 5.858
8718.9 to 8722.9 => 5.907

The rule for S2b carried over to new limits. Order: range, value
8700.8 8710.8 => 6.18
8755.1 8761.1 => 5.96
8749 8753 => 6.01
